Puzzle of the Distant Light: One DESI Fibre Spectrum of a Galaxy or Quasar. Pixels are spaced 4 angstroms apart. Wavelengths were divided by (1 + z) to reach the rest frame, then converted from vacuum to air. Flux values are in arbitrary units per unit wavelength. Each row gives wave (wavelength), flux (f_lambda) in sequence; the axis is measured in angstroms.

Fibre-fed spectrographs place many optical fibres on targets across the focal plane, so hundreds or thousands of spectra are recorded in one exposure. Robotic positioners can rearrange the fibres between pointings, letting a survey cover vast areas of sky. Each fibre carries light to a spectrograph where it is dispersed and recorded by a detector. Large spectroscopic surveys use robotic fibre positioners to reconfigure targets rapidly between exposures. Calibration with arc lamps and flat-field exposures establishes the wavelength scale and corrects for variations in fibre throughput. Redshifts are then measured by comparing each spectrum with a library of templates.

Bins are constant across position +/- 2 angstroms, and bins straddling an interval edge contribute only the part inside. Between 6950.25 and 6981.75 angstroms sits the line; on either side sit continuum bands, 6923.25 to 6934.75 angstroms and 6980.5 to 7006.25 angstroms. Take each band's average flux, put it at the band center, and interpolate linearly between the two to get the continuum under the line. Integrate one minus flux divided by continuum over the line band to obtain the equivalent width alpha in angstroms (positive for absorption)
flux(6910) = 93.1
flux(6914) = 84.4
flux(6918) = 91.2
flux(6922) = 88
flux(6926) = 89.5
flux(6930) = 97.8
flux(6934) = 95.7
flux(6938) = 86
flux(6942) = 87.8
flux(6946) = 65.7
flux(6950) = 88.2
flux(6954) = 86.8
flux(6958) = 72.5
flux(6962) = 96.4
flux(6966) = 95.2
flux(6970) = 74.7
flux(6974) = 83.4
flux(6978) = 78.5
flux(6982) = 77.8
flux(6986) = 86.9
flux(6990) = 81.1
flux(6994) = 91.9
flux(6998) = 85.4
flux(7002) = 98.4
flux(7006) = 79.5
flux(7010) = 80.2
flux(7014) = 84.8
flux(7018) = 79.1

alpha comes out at 2.0 angstroms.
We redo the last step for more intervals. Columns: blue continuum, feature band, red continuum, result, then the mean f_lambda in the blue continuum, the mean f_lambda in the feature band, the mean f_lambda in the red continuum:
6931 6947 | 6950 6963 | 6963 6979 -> 0.0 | 85.8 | 84.8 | 84.1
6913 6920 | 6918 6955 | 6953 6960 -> -1.8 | 88.3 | 87.5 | 78.6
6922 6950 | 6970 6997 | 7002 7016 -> 0.7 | 87.2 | 82.7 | 83.9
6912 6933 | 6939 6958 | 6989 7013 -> 1.7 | 90.4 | 81.3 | 86.2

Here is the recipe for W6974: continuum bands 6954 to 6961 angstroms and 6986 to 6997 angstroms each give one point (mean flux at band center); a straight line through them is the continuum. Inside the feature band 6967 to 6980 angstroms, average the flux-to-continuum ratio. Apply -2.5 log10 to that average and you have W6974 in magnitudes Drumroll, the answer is 0.04 mag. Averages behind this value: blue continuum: 80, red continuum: 86.5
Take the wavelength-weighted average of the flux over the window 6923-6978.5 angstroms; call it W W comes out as 85.8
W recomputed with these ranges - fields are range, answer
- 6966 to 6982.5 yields 80.7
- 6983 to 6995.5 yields 85.7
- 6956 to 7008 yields 84.7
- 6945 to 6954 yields 80.4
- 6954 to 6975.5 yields 84.7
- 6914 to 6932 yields 90.8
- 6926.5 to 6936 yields 95.6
